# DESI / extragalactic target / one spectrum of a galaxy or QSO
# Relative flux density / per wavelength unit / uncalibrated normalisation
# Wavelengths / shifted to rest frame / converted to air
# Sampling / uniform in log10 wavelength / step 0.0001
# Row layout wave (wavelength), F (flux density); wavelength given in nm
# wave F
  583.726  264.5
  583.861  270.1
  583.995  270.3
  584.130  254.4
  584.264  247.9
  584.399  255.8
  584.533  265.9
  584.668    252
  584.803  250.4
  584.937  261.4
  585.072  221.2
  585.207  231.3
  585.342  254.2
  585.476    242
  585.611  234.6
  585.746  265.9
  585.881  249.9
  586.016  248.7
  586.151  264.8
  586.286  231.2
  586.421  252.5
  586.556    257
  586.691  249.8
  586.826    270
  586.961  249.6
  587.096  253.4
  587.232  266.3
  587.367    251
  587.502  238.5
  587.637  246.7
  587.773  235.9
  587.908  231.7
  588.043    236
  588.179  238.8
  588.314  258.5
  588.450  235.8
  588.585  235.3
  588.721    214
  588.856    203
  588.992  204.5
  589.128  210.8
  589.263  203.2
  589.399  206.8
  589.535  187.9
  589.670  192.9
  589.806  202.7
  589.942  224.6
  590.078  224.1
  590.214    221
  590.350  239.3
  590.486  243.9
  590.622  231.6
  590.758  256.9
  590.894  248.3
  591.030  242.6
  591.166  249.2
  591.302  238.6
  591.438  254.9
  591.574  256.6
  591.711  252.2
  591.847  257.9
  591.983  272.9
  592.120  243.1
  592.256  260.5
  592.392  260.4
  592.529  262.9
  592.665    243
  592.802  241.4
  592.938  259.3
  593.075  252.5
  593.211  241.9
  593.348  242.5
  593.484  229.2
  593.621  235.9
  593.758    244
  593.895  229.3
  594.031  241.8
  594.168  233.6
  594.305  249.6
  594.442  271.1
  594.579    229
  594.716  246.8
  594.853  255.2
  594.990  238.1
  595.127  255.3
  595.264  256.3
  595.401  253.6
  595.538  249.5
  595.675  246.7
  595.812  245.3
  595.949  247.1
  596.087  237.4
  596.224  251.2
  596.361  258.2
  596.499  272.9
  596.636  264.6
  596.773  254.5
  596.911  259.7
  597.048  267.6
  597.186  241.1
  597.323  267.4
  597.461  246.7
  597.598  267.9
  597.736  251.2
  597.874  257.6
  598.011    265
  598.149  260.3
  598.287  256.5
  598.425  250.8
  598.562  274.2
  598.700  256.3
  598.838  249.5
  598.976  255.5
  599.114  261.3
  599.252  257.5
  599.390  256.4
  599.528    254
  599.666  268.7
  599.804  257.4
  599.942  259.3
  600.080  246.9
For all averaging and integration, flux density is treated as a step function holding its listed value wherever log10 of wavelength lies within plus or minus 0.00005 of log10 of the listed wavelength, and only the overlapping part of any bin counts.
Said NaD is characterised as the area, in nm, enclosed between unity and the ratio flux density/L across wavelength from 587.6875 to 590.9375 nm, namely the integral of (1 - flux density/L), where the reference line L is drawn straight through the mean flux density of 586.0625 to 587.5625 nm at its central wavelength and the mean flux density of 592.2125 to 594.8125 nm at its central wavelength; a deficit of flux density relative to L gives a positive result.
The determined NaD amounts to 0.34 nm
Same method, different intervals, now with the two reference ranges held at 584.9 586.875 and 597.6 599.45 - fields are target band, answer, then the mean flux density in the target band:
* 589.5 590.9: 0.15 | 225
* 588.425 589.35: 0.14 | 214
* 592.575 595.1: 0.11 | 244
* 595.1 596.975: 0.02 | 254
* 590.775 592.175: 0.00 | 252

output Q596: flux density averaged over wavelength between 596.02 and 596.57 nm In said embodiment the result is 255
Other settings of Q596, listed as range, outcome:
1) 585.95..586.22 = 257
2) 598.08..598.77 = 260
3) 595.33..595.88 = 249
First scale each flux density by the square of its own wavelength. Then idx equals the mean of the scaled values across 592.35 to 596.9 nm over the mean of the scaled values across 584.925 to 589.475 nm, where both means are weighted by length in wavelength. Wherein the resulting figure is 1.1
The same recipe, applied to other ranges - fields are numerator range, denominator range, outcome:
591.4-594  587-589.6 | 1.10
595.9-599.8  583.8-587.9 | 1.07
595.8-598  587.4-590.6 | 1.18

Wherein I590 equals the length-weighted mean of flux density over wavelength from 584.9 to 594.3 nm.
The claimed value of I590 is 240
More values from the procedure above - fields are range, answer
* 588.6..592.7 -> 234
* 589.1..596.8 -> 243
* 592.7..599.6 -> 252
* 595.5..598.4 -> 256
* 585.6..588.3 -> 249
